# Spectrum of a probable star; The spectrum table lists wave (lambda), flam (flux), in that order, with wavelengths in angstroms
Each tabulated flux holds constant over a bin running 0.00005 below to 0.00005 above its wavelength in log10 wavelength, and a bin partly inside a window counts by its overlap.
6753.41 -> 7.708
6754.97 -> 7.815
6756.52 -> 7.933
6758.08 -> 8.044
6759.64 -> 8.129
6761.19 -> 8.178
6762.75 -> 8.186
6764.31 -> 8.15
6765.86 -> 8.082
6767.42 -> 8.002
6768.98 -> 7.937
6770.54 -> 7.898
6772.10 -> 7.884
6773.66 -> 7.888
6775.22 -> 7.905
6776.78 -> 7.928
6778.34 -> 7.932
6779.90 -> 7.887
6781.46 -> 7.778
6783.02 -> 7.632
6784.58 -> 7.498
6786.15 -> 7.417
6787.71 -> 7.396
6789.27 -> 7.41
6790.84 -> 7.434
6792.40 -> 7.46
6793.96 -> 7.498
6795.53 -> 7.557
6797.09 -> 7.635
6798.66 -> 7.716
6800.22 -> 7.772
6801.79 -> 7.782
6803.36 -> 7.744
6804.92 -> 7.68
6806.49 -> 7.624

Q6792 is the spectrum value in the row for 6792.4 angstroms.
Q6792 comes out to 7.46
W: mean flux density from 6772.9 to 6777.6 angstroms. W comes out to 7.91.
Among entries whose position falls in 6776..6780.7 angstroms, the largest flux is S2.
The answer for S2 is 7.932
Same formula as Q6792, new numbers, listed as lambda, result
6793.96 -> 7.498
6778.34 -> 7.932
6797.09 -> 7.635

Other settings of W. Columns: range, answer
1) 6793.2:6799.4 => 7.59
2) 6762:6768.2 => 8.11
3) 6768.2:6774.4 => 7.9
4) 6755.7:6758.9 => 7.98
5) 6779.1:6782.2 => 7.84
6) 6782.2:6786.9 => 7.51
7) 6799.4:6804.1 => 7.76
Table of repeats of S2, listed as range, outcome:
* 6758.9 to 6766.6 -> 8.186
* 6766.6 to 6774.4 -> 8.002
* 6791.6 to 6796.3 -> 7.557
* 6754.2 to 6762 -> 8.178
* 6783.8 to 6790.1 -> 7.498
